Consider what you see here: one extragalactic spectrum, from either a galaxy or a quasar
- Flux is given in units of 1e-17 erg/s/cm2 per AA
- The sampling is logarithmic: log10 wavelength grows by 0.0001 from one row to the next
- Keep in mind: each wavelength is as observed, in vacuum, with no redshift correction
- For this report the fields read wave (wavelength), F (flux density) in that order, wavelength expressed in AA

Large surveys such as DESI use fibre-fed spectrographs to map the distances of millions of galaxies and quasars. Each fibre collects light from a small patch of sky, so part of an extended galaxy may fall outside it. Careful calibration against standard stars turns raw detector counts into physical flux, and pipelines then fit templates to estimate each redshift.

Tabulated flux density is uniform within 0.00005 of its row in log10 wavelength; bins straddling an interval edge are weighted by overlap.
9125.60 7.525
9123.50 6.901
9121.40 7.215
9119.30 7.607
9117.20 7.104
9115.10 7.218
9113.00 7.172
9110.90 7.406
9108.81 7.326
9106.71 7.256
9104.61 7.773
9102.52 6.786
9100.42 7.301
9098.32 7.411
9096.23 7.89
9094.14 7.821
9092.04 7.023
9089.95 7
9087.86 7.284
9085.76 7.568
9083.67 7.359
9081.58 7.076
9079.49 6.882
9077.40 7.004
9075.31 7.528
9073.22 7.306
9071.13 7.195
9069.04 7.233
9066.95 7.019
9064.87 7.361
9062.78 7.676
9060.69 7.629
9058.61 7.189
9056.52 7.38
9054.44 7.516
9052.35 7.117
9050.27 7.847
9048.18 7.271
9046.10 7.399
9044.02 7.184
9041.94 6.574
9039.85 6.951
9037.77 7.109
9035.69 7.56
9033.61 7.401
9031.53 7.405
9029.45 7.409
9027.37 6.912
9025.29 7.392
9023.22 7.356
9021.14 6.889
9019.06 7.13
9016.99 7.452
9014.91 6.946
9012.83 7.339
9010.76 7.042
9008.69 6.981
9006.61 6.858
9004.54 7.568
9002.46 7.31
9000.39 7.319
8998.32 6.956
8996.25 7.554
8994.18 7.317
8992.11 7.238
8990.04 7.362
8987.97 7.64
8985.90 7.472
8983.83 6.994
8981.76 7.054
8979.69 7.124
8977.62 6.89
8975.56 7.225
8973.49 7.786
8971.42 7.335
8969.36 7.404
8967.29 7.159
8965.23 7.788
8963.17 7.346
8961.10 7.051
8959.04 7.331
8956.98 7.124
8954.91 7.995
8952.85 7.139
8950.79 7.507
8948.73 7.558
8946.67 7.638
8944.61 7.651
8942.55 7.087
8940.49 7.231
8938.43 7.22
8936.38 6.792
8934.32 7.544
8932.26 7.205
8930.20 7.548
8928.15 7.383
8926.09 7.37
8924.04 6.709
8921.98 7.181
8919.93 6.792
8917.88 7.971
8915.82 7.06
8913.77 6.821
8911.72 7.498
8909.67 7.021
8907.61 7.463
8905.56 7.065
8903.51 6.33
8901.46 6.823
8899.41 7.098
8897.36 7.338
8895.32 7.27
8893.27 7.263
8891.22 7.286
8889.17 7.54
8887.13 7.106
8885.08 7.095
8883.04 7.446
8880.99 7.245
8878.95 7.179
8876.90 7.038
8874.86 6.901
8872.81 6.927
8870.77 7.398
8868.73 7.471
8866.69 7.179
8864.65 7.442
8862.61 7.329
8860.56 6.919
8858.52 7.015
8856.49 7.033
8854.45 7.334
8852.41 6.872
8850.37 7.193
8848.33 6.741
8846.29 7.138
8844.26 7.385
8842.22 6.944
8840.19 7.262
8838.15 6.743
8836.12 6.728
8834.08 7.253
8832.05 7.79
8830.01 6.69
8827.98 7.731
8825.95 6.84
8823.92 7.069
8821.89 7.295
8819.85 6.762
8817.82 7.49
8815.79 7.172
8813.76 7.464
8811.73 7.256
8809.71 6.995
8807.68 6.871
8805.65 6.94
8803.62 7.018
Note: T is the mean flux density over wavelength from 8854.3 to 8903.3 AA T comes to 7.18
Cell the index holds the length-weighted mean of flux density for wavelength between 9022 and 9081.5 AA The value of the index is 7.27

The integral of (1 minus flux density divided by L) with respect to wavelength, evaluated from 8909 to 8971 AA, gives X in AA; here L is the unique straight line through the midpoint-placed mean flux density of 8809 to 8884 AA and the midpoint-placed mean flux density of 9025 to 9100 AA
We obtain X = -0.8 AA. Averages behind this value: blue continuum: 7.15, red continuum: 7.3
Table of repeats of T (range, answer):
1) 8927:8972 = 7.37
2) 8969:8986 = 7.23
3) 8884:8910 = 7.13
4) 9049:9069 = 7.4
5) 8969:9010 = 7.27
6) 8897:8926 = 7.09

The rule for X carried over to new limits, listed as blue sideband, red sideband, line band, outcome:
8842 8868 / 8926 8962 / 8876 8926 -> 0.6 AA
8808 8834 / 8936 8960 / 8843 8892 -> 0.6 AA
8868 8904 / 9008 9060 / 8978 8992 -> -0.1 AA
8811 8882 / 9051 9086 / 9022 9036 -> -0.1 AA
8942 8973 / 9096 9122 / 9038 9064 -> 0.2 AA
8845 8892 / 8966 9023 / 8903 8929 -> 0.2 AA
